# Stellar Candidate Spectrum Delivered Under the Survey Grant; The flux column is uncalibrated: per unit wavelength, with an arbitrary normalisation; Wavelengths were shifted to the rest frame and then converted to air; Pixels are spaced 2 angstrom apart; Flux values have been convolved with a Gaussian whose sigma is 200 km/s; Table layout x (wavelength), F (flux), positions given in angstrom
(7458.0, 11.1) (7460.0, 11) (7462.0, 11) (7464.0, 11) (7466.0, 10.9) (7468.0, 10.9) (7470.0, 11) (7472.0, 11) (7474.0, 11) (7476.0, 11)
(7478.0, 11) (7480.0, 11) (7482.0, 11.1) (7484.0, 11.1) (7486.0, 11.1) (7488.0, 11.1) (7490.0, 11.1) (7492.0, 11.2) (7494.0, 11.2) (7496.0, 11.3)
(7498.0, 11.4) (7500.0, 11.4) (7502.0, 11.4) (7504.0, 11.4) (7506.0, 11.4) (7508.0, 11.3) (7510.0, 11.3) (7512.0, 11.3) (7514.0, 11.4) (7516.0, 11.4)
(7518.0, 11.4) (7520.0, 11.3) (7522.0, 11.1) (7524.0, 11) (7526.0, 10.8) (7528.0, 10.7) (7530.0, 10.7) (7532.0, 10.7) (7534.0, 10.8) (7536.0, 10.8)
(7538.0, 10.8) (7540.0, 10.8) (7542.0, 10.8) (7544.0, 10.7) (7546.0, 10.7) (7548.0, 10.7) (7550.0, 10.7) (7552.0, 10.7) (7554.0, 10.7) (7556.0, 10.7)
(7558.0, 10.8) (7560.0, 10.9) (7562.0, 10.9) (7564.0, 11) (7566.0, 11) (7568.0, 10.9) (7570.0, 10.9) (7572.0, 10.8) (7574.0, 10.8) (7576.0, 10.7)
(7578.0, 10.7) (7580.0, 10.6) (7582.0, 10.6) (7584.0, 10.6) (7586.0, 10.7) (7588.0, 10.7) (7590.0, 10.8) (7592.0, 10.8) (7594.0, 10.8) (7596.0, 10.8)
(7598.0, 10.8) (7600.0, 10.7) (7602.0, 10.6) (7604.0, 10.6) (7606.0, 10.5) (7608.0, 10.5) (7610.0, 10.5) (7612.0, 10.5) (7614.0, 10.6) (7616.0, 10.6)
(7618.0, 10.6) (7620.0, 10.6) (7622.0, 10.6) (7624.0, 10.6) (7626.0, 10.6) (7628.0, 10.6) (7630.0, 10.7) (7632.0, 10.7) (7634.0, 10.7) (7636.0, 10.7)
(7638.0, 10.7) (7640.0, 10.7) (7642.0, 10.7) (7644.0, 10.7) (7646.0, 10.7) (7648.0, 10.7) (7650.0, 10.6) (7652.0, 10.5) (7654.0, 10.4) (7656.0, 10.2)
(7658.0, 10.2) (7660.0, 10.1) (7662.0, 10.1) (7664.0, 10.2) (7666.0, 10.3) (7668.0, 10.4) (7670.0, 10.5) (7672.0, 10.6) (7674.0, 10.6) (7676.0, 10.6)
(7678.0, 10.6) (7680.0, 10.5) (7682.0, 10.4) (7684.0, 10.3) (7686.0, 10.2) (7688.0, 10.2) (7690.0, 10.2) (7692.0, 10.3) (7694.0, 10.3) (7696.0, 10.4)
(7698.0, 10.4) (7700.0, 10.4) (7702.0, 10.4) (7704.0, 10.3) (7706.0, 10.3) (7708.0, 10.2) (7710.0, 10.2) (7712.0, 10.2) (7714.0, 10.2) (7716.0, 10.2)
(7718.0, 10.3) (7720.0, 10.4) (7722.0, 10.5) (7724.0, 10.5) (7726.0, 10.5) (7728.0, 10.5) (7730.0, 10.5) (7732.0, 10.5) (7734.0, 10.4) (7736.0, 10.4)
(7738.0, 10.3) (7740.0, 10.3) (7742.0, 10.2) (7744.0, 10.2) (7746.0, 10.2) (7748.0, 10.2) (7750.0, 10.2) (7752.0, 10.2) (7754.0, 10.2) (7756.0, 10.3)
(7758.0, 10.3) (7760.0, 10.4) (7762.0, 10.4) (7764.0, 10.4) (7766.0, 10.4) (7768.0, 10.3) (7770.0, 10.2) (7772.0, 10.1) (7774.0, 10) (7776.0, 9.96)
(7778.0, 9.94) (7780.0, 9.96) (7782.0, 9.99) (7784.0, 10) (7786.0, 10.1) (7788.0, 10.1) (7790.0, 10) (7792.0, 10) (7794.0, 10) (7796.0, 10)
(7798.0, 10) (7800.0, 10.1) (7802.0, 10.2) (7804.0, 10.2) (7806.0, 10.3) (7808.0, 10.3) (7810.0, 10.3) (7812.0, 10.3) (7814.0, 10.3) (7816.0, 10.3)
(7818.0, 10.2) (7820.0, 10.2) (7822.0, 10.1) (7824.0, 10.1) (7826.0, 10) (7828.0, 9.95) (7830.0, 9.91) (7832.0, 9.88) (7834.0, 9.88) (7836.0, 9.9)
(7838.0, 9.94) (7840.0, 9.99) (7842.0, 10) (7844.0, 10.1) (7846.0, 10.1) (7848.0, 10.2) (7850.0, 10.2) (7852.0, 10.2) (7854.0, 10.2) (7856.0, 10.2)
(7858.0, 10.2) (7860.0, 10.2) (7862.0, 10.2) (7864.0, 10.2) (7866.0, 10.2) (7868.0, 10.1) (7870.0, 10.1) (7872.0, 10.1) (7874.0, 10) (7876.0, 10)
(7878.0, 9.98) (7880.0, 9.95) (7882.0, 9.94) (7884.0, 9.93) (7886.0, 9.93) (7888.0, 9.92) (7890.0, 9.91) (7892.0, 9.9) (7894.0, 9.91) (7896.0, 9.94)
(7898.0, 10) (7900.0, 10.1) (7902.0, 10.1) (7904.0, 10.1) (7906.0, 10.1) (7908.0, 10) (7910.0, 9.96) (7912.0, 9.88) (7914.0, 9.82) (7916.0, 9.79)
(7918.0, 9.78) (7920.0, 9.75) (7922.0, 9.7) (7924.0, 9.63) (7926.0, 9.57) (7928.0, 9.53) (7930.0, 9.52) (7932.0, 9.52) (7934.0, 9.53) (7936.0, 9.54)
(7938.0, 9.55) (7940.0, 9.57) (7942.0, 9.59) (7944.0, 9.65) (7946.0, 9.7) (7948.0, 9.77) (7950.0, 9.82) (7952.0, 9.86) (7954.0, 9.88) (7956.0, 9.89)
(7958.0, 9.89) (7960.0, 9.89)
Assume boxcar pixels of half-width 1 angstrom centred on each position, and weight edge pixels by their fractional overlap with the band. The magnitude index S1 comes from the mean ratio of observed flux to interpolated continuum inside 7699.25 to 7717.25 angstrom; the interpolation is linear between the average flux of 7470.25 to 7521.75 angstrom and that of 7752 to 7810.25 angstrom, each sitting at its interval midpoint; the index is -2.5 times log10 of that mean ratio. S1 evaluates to 0.02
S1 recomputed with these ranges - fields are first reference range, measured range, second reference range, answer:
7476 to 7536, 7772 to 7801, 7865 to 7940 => 0.02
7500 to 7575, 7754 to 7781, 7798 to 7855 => 0.01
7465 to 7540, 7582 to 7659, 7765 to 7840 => 0.01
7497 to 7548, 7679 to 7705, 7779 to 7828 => 0.02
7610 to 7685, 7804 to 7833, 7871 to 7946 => -0.01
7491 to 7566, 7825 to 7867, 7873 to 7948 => -0.01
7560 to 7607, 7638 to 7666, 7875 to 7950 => 0.01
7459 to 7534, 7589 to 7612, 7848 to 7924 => 0.02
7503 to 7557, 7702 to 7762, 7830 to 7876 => 0.01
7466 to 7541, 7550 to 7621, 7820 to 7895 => 0.01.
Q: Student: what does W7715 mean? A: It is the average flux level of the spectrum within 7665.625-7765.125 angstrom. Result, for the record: 10.4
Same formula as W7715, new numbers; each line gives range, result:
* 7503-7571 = 11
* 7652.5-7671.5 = 10.3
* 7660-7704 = 10.4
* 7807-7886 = 10.1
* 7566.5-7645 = 10.7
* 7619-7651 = 10.7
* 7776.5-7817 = 10.1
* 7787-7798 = 10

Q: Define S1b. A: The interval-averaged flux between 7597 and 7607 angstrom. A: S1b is 10.6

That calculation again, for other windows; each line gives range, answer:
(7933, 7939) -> 9.54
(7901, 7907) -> 10.1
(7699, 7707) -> 10.4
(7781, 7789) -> 10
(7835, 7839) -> 9.92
